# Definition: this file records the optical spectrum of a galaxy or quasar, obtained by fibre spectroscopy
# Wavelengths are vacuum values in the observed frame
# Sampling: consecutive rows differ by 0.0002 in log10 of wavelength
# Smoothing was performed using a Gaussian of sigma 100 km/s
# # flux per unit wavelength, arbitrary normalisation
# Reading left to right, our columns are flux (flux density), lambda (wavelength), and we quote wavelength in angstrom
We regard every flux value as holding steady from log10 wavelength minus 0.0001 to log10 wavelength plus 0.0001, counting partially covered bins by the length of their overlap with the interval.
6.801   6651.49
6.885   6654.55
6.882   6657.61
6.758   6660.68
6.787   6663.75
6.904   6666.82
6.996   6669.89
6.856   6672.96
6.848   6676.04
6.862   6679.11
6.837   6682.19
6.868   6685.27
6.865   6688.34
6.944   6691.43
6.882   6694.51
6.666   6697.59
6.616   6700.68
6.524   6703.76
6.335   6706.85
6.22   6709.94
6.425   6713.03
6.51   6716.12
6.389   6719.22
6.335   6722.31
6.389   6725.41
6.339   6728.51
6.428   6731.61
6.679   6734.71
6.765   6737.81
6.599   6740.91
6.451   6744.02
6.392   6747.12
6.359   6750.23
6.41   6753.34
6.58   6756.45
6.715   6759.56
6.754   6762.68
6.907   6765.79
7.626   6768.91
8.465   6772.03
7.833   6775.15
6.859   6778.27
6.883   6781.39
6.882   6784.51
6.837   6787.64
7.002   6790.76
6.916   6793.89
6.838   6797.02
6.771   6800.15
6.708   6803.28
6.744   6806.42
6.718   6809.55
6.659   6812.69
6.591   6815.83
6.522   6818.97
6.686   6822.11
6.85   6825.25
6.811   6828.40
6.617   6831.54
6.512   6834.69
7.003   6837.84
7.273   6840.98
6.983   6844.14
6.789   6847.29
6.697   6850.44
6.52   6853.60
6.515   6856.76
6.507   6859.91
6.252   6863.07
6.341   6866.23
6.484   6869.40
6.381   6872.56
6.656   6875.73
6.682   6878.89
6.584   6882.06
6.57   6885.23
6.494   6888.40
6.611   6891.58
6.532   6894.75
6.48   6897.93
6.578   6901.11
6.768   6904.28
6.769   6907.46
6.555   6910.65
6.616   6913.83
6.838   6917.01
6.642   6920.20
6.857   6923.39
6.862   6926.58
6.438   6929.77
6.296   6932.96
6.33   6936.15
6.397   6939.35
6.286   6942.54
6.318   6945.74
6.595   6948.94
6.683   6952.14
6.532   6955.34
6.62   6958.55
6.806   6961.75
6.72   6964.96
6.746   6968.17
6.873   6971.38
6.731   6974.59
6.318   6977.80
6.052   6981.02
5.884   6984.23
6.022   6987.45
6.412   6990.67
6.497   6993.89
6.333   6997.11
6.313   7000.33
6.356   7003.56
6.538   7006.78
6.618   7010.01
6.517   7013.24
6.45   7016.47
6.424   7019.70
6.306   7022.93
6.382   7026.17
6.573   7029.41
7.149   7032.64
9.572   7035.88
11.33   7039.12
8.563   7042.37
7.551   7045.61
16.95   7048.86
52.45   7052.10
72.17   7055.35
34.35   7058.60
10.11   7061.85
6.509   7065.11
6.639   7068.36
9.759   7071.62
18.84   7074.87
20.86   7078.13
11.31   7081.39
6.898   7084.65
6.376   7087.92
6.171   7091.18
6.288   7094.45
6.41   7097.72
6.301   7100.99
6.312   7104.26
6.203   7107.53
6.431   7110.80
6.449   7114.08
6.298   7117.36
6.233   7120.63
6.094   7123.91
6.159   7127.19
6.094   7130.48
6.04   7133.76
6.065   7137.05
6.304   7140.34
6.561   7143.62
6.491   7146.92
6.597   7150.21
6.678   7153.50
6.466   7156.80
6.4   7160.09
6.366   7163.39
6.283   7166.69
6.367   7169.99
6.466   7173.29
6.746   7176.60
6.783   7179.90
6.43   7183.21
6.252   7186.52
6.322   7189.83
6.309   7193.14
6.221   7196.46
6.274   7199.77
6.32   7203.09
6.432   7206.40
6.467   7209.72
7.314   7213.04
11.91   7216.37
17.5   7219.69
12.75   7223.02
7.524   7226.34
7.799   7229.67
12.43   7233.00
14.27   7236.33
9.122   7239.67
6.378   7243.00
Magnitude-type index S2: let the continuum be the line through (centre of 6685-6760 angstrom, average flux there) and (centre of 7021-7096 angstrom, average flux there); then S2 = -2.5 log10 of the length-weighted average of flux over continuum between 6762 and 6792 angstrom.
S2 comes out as 0.101 mag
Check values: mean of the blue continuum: 6.54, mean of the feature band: 7.22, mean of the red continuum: 15.1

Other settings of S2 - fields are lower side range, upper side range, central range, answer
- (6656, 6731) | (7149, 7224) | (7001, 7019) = 0.11 mag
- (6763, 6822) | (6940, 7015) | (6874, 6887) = 0.02 mag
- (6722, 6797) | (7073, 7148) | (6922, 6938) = 0.11 mag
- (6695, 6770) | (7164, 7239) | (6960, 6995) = 0.15 mag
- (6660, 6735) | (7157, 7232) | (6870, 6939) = 0.07 mag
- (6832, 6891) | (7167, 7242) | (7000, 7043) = 0.03 mag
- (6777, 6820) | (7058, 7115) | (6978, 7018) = 0.36 mag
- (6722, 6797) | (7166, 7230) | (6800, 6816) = 0.04 mag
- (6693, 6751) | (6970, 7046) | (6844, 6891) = 0.02 mag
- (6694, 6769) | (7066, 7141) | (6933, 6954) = 0.14 mag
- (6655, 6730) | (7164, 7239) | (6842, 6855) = 0.06 mag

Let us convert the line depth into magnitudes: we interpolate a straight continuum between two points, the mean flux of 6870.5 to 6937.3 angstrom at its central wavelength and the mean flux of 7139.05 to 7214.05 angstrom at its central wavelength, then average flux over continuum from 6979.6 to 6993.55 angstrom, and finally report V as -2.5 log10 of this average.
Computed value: 0.07 mag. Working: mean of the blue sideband 6.6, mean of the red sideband 6.47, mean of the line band 6.13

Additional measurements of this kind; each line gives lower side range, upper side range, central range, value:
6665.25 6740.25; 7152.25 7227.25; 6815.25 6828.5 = 0.03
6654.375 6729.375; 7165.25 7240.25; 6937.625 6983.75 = 0.15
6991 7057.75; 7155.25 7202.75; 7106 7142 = 0.38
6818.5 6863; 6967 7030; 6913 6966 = -0.01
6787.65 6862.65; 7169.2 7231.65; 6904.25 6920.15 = 0.05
